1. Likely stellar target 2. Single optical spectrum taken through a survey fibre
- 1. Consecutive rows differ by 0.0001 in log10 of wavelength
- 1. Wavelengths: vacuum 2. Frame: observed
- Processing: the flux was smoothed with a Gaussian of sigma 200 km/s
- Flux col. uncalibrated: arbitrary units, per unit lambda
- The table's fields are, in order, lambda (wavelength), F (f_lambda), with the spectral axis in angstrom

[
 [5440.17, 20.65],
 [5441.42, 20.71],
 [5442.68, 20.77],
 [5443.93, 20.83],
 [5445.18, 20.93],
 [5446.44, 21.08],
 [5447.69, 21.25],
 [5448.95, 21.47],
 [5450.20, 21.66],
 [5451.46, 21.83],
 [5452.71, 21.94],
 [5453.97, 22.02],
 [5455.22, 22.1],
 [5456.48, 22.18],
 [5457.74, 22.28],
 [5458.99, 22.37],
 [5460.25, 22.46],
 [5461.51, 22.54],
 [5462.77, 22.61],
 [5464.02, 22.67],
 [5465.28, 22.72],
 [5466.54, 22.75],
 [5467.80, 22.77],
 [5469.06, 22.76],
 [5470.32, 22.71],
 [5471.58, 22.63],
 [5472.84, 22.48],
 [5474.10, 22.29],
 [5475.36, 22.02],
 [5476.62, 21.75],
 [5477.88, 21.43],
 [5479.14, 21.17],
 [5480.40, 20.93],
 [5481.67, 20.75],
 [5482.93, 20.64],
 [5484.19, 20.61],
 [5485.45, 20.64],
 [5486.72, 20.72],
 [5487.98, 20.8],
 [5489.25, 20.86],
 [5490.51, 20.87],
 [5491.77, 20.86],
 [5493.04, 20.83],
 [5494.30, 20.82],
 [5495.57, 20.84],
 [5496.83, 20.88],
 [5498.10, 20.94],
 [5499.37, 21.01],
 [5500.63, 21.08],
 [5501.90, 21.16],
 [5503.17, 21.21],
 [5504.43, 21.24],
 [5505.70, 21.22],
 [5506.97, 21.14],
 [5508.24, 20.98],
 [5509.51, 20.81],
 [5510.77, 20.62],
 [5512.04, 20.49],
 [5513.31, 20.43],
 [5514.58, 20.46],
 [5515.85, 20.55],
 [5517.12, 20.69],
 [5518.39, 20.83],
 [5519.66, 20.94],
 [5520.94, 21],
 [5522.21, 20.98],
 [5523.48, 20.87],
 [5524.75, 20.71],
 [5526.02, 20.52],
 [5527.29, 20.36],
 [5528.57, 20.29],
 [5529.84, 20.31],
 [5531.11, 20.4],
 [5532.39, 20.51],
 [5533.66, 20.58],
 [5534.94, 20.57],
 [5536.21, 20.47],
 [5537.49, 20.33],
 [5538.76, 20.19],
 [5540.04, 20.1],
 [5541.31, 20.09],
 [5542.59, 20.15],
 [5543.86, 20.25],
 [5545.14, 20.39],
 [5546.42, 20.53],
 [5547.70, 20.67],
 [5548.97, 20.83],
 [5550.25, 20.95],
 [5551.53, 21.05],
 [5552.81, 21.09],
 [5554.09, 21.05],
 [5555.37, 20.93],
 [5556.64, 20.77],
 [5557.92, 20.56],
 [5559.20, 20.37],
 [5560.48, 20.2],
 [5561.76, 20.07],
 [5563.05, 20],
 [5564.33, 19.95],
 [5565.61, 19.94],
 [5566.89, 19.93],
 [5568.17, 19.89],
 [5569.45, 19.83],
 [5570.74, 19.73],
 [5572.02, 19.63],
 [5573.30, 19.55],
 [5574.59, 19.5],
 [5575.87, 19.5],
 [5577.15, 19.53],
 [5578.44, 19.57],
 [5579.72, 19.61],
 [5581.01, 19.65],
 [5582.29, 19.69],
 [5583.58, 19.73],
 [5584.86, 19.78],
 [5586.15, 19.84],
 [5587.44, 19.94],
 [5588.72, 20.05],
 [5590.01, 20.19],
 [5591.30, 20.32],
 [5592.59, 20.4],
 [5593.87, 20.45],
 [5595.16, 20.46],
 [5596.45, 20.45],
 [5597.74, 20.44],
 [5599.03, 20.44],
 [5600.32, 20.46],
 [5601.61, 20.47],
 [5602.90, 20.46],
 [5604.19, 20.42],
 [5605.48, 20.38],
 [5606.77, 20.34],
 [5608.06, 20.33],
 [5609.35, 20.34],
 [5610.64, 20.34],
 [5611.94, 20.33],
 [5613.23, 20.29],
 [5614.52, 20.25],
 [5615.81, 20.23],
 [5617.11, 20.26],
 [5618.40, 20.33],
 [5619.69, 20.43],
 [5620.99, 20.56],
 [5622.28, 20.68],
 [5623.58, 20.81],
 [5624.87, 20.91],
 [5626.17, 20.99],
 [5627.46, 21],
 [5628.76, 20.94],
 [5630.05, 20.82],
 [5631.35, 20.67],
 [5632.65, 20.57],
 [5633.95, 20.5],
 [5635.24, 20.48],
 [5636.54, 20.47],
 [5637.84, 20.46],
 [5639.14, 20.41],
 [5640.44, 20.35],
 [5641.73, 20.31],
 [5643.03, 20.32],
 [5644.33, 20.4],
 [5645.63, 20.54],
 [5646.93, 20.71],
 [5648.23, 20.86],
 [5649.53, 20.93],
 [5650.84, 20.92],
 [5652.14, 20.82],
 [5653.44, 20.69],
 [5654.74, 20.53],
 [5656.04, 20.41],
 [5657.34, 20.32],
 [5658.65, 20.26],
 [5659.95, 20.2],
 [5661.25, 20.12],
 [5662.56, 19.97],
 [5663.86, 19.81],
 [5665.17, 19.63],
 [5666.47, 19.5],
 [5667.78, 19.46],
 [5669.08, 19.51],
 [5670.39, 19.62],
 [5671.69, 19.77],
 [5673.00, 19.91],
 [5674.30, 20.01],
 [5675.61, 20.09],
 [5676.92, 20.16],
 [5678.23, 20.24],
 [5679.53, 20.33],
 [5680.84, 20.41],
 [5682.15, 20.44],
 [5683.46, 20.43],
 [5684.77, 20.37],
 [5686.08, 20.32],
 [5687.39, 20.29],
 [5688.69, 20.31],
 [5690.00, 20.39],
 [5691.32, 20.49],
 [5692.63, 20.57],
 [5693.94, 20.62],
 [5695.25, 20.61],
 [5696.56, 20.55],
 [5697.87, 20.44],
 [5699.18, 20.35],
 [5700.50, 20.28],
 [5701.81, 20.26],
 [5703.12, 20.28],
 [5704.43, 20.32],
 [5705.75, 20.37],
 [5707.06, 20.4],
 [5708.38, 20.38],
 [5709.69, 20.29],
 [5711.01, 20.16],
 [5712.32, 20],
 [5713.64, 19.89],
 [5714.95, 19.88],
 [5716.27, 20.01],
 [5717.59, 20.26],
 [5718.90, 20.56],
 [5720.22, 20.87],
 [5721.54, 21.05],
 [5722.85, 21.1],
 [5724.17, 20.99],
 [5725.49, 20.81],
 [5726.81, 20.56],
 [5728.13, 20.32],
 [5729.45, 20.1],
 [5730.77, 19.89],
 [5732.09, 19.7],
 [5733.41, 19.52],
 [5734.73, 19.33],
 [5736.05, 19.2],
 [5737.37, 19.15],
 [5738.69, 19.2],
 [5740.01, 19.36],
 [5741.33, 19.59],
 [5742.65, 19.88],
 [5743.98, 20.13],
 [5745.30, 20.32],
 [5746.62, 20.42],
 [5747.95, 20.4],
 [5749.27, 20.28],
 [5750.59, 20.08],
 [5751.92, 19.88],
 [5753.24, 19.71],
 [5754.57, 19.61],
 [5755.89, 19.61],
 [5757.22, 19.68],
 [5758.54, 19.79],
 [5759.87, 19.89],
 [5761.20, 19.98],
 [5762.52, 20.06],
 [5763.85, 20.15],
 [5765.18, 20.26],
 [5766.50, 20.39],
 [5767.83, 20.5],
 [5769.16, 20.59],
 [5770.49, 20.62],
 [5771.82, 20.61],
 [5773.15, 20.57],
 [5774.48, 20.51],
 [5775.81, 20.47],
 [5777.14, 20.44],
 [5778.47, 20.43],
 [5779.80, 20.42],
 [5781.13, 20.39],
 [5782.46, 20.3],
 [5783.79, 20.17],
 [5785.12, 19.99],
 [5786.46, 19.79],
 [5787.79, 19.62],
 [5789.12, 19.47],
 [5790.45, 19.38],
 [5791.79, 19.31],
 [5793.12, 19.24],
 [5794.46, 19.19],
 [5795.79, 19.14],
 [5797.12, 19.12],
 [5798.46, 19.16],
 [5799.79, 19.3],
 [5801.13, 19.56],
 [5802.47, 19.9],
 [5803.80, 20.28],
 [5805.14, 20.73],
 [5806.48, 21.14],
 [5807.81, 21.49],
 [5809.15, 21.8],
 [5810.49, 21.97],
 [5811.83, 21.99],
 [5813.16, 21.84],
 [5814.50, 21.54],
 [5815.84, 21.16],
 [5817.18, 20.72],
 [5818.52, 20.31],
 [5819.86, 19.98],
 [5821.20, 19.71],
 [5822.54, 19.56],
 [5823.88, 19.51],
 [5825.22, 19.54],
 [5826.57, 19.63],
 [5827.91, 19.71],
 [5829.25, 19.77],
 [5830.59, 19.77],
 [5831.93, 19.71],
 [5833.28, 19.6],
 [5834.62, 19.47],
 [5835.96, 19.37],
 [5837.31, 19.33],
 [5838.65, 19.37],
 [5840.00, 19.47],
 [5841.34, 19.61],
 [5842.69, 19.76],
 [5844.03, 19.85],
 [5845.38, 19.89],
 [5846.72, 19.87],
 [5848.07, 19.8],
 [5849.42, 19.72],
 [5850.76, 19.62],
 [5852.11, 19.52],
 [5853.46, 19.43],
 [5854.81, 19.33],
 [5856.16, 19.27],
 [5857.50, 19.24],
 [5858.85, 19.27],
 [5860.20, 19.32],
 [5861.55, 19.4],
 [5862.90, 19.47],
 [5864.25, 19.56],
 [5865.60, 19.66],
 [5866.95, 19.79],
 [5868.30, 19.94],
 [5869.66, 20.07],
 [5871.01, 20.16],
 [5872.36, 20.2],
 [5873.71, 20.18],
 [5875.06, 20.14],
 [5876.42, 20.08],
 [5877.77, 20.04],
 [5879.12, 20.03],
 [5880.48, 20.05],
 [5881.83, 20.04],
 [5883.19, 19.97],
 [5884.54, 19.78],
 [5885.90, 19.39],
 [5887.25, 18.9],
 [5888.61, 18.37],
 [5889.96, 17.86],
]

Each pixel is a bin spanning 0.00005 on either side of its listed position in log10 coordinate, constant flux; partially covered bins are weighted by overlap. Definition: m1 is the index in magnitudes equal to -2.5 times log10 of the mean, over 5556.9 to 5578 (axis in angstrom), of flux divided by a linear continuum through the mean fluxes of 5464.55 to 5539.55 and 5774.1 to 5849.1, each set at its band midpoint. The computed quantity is 0.05 mag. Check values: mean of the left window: 21.1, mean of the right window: 20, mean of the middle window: 19.9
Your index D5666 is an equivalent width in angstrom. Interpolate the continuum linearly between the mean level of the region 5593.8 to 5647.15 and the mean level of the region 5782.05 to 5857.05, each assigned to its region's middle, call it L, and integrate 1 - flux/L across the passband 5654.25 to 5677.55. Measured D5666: 0.5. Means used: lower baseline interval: 20.5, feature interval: 20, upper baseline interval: 19.9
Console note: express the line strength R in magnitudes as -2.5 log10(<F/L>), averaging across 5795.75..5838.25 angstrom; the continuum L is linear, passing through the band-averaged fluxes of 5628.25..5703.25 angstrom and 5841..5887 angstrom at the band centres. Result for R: -0.02 mag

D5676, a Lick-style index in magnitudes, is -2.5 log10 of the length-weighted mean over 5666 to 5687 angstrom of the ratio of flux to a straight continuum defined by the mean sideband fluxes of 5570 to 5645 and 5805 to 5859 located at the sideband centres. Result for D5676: 0.01 mag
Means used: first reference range 20.3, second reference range 20.1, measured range 20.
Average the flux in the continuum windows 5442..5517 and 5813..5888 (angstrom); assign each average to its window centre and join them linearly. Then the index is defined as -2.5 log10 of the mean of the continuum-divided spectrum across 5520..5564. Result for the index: 0.03 mag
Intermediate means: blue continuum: 21.4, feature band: 20.5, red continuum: 19.8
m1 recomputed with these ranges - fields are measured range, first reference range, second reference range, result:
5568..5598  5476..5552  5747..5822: 0.04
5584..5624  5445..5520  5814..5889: 0.03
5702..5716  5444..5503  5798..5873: 0.02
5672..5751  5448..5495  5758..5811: 0.02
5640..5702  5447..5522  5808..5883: 0.02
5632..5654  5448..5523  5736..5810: 0.00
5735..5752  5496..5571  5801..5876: 0.02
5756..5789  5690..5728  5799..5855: 0.00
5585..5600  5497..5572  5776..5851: 0.01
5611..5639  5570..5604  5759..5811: -0.03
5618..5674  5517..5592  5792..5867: -0.01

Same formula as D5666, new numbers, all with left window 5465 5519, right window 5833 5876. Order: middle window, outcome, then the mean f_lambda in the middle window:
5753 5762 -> 0.1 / 19.8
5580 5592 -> 0.5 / 19.9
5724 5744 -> 0.4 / 19.8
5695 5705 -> 0.0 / 20.4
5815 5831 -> -0.1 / 20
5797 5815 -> -0.8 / 20.7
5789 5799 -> 0.3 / 19.2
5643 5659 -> -0.1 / 20.6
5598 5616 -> 0.3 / 20.4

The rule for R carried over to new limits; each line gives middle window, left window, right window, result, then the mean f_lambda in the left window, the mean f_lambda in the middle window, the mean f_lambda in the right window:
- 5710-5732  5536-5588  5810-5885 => -0.02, 20.1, 20.4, 19.9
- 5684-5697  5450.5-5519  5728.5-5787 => 0.00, 21.5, 20.5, 20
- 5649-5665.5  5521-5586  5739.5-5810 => -0.01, 20.2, 20.4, 20.1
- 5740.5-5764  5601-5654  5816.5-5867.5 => 0.00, 20.5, 20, 19.6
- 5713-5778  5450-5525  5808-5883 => 0.01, 21.4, 20.1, 20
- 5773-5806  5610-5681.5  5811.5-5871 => 0.01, 20.4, 19.9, 19.8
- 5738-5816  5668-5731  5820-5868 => -0.01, 20.3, 20.2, 19.6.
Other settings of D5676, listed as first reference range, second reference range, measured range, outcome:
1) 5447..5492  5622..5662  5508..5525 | 0.04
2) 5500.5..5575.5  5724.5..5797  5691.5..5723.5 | -0.02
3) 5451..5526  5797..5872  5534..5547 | 0.05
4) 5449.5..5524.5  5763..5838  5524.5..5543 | 0.04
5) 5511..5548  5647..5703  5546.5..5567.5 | 0.00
